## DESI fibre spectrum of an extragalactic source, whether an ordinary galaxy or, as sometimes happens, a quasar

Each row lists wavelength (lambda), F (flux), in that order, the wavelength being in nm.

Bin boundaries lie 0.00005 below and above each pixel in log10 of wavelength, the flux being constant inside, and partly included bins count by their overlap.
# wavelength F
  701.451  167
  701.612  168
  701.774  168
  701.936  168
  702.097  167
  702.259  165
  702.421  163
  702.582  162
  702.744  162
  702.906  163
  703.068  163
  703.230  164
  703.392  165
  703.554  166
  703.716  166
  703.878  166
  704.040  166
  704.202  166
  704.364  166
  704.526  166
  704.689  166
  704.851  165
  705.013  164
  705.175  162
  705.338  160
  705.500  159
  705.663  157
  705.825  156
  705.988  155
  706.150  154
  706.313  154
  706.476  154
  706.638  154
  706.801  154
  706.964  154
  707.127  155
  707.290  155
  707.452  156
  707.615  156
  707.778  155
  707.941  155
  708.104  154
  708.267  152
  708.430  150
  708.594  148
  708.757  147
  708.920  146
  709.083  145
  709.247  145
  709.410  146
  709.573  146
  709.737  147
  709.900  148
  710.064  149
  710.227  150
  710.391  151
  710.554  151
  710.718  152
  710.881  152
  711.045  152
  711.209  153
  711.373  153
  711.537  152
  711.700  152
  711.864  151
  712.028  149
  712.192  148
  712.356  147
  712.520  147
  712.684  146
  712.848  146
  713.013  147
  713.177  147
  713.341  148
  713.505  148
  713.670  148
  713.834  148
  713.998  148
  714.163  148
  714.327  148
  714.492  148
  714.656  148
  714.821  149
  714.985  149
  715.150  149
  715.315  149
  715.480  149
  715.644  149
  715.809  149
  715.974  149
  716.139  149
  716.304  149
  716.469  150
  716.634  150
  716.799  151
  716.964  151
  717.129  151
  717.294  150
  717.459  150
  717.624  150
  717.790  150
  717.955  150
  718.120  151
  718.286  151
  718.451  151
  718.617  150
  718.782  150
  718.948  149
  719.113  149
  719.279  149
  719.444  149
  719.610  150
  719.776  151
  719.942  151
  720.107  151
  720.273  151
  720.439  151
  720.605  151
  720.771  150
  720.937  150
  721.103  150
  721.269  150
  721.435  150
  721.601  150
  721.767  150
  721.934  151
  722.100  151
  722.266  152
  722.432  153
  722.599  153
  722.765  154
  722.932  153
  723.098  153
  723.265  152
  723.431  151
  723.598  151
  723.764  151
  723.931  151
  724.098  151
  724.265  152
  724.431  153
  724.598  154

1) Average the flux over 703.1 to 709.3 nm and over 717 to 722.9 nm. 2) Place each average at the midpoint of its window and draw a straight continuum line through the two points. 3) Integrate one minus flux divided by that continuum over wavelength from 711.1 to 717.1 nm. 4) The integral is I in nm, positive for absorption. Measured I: 0.18 nm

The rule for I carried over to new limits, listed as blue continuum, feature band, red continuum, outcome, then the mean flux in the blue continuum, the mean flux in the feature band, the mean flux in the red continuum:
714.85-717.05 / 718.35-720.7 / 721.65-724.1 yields 0.007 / 149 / 150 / 152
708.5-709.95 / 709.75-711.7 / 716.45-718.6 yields -0.052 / 146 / 151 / 150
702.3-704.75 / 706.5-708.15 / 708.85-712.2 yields 0.017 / 165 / 155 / 149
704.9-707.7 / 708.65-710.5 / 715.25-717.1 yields 0.083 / 157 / 147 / 150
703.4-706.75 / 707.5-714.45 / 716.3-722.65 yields 0.329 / 161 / 149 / 150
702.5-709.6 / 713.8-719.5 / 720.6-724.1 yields 0.147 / 157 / 149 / 151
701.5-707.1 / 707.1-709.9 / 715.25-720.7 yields 0.141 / 162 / 150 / 150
